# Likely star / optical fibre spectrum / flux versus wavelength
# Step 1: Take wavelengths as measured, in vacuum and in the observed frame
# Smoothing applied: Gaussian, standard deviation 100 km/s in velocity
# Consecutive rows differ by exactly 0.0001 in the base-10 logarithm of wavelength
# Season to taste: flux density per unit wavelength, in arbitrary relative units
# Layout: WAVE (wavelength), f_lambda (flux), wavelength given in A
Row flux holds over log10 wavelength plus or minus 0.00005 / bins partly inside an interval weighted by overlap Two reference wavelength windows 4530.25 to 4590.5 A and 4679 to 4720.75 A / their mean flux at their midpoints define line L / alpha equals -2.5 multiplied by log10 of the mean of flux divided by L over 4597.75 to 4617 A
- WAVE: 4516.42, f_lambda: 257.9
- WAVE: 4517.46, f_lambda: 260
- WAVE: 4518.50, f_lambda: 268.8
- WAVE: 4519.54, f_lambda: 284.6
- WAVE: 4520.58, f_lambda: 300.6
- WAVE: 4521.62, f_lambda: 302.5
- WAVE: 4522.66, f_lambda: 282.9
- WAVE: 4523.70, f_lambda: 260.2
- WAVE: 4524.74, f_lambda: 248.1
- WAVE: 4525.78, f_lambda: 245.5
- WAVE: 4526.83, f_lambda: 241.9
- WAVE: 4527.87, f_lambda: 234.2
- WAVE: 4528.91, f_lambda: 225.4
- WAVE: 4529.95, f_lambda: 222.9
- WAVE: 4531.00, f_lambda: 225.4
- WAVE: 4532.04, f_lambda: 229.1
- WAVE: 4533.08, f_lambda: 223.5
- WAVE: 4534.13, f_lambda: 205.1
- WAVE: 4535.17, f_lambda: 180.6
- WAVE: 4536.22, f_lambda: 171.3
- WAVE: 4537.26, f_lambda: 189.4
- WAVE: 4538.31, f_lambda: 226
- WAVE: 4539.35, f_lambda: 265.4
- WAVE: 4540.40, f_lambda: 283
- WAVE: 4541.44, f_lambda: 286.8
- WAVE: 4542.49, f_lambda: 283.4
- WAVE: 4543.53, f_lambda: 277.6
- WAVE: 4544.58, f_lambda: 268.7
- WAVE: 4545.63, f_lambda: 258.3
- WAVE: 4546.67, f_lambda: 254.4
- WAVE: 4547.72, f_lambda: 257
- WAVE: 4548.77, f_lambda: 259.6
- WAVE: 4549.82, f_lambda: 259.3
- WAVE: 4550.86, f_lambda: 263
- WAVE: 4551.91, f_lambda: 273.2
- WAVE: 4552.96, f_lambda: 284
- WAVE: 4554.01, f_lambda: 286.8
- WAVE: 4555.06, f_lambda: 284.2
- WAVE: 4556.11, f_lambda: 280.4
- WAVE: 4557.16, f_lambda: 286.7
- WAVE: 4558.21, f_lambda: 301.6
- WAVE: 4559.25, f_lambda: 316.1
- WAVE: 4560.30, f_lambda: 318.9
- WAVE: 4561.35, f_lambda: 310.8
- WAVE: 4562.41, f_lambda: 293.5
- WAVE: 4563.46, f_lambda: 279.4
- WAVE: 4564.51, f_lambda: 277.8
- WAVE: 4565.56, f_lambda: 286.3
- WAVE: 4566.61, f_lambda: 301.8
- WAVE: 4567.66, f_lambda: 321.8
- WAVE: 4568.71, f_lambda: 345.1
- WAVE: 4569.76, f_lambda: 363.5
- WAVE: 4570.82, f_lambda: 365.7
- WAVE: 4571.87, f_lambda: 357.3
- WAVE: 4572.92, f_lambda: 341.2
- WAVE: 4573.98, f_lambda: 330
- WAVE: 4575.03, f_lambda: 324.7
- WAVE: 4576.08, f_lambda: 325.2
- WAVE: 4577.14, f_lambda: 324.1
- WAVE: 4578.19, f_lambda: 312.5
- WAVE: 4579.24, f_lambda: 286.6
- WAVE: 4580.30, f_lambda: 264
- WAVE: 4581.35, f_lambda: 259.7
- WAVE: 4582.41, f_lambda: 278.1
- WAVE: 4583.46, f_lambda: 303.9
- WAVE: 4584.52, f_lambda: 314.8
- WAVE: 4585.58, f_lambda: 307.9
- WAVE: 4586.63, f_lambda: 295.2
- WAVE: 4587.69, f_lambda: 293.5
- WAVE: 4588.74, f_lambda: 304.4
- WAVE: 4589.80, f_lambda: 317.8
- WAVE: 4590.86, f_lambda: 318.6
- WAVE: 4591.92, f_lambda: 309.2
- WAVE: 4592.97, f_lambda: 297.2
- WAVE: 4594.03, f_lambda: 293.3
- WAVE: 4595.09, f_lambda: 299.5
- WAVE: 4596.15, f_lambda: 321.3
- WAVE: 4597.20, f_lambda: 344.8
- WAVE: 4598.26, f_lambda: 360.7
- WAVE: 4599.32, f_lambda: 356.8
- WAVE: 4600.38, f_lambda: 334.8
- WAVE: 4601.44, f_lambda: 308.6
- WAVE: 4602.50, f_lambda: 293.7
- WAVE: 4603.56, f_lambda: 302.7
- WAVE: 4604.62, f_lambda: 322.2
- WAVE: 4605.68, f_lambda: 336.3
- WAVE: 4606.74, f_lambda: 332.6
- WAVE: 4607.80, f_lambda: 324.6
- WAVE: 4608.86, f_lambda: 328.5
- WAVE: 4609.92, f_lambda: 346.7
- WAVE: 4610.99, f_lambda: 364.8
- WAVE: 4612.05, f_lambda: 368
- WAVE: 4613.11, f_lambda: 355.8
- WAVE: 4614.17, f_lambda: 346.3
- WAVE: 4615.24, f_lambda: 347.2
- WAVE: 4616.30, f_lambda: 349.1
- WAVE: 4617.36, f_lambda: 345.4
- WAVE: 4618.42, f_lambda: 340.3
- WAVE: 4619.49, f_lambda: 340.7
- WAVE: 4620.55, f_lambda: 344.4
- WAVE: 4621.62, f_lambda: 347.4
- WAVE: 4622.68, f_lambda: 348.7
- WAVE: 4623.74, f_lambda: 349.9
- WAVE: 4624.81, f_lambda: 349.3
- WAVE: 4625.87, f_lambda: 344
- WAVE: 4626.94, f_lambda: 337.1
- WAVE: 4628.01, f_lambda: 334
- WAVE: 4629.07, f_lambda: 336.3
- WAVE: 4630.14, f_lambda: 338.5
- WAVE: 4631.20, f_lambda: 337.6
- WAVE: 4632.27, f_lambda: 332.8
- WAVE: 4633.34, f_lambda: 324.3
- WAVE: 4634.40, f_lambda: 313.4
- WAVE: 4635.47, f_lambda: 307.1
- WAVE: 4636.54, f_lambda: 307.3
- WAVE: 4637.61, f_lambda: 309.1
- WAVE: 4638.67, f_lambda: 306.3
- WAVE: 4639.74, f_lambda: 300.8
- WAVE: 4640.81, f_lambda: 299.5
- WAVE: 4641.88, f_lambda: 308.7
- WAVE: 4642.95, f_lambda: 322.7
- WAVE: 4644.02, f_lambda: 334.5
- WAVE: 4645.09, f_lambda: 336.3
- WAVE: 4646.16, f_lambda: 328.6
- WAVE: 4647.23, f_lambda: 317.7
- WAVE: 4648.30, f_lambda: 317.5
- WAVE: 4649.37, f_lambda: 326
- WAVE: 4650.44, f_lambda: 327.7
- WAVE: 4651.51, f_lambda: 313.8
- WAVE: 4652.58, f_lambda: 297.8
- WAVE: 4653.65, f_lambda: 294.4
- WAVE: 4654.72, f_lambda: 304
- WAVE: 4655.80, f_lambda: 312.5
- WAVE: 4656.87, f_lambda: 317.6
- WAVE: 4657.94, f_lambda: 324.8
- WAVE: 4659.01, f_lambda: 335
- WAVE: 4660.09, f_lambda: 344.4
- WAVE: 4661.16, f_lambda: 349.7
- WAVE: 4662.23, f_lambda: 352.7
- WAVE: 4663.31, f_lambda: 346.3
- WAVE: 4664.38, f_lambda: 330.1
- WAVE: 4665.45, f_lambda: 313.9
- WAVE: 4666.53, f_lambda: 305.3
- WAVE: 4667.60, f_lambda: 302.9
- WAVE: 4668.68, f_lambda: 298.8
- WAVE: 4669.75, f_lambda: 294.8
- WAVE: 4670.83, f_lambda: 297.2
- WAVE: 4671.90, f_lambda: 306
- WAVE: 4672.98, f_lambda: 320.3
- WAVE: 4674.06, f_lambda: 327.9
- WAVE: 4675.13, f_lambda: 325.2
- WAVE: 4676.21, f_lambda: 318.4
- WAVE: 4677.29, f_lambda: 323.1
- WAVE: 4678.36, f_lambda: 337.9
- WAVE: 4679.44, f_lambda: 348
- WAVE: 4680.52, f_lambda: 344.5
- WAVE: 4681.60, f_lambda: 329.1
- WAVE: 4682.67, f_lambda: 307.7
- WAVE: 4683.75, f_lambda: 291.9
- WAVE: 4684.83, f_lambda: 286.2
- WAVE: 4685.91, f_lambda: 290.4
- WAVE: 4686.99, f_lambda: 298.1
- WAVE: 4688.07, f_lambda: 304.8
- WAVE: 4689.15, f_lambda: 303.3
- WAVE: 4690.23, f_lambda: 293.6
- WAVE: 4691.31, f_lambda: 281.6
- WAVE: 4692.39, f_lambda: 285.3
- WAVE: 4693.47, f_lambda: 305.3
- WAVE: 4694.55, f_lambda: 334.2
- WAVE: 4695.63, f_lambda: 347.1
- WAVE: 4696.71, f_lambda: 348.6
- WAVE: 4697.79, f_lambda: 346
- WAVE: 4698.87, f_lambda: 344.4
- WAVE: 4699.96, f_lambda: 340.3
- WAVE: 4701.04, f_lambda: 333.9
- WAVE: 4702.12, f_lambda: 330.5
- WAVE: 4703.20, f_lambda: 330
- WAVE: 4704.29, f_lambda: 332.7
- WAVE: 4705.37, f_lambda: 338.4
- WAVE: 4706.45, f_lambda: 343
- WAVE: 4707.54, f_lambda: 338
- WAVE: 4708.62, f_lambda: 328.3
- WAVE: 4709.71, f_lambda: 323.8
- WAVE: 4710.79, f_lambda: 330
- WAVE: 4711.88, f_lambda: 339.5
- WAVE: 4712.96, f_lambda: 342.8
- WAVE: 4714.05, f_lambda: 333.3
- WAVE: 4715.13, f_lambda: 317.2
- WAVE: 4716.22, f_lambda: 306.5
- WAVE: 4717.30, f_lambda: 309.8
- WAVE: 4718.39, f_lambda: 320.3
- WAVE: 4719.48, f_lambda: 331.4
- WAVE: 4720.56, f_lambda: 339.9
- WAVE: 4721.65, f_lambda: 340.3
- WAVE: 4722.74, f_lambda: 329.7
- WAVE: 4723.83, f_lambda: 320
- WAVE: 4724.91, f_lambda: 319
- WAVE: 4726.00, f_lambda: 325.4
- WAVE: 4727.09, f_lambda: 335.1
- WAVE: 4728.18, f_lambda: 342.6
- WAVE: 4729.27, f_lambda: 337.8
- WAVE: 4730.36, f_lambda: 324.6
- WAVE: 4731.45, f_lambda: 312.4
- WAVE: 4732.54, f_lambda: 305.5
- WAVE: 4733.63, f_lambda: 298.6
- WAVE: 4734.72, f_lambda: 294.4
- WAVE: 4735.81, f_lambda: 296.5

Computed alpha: -0.139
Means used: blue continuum 284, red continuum 323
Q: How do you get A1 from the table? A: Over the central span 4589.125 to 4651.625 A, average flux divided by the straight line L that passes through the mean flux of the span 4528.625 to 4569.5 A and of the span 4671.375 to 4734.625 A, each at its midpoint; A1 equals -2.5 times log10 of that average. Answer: -0.13 mag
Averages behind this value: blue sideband 267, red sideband 323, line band 329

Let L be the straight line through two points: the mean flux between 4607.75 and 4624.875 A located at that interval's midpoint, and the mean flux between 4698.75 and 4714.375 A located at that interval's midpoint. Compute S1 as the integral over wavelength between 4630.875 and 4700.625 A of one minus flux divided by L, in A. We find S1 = 4.6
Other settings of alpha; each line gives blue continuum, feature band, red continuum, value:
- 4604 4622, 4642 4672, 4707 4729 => 0.06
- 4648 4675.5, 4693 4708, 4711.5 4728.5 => -0.04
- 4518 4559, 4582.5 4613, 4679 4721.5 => -0.15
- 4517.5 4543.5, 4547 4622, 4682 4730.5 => -0.16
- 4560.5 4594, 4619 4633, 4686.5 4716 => -0.08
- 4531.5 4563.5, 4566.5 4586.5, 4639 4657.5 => -0.14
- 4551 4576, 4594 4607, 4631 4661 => -0.04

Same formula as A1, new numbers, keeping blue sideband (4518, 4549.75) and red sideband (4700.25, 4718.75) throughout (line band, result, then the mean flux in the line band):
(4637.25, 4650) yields -0.06 mag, 318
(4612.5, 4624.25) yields -0.20 mag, 347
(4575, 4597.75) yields -0.12 mag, 304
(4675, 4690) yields 0.01 mag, 314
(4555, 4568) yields -0.14 mag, 297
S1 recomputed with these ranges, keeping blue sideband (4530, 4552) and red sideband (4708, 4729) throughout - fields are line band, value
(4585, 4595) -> -1.4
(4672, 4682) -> -0.7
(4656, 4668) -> -1.1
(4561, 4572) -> -2.6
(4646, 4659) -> -0.8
